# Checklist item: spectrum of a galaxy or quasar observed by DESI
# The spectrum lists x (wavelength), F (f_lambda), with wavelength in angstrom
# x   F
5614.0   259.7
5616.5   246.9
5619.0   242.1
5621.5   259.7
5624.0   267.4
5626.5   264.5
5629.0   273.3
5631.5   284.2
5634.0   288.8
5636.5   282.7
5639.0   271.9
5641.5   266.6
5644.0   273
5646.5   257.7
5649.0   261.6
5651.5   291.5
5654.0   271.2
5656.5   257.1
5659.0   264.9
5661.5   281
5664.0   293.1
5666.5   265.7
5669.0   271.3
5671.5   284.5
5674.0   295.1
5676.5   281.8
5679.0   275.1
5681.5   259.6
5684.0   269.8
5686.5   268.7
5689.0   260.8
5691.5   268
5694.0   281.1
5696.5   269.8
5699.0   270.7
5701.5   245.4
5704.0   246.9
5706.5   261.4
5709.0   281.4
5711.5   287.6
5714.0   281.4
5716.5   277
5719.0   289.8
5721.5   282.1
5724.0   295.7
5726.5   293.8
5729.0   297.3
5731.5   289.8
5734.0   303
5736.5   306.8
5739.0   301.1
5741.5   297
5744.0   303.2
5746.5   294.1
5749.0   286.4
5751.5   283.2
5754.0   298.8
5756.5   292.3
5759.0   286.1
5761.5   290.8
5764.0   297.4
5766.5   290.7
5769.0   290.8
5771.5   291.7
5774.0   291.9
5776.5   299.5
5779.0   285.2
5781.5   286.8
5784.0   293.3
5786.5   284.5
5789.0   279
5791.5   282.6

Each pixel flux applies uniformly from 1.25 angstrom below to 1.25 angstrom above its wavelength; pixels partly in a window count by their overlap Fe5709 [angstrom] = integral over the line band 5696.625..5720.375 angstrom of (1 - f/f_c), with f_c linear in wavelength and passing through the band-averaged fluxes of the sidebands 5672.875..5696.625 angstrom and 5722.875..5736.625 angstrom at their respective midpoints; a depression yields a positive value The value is 1.2 angstrom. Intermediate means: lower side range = 273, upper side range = 297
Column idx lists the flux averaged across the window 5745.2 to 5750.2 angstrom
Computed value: 290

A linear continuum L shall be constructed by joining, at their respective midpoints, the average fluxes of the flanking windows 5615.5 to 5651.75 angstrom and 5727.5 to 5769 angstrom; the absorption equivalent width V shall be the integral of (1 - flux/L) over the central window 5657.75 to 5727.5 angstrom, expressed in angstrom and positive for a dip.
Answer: 1.7 angstrom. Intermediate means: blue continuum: 268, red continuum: 295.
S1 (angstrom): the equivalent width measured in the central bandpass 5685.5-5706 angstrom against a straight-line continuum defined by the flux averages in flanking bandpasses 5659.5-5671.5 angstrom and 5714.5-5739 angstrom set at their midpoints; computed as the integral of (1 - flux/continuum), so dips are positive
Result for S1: 1.5 angstrom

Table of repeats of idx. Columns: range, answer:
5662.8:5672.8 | 279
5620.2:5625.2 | 263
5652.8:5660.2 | 264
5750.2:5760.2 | 290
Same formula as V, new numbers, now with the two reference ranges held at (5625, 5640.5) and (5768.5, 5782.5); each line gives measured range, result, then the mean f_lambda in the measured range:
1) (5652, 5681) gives 0.4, 276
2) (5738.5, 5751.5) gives -0.3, 295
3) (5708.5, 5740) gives -0.6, 291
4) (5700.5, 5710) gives 0.9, 259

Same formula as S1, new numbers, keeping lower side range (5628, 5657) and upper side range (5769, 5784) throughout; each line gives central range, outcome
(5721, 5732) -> -0.30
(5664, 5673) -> 0.00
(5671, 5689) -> 0.23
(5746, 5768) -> -0.18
